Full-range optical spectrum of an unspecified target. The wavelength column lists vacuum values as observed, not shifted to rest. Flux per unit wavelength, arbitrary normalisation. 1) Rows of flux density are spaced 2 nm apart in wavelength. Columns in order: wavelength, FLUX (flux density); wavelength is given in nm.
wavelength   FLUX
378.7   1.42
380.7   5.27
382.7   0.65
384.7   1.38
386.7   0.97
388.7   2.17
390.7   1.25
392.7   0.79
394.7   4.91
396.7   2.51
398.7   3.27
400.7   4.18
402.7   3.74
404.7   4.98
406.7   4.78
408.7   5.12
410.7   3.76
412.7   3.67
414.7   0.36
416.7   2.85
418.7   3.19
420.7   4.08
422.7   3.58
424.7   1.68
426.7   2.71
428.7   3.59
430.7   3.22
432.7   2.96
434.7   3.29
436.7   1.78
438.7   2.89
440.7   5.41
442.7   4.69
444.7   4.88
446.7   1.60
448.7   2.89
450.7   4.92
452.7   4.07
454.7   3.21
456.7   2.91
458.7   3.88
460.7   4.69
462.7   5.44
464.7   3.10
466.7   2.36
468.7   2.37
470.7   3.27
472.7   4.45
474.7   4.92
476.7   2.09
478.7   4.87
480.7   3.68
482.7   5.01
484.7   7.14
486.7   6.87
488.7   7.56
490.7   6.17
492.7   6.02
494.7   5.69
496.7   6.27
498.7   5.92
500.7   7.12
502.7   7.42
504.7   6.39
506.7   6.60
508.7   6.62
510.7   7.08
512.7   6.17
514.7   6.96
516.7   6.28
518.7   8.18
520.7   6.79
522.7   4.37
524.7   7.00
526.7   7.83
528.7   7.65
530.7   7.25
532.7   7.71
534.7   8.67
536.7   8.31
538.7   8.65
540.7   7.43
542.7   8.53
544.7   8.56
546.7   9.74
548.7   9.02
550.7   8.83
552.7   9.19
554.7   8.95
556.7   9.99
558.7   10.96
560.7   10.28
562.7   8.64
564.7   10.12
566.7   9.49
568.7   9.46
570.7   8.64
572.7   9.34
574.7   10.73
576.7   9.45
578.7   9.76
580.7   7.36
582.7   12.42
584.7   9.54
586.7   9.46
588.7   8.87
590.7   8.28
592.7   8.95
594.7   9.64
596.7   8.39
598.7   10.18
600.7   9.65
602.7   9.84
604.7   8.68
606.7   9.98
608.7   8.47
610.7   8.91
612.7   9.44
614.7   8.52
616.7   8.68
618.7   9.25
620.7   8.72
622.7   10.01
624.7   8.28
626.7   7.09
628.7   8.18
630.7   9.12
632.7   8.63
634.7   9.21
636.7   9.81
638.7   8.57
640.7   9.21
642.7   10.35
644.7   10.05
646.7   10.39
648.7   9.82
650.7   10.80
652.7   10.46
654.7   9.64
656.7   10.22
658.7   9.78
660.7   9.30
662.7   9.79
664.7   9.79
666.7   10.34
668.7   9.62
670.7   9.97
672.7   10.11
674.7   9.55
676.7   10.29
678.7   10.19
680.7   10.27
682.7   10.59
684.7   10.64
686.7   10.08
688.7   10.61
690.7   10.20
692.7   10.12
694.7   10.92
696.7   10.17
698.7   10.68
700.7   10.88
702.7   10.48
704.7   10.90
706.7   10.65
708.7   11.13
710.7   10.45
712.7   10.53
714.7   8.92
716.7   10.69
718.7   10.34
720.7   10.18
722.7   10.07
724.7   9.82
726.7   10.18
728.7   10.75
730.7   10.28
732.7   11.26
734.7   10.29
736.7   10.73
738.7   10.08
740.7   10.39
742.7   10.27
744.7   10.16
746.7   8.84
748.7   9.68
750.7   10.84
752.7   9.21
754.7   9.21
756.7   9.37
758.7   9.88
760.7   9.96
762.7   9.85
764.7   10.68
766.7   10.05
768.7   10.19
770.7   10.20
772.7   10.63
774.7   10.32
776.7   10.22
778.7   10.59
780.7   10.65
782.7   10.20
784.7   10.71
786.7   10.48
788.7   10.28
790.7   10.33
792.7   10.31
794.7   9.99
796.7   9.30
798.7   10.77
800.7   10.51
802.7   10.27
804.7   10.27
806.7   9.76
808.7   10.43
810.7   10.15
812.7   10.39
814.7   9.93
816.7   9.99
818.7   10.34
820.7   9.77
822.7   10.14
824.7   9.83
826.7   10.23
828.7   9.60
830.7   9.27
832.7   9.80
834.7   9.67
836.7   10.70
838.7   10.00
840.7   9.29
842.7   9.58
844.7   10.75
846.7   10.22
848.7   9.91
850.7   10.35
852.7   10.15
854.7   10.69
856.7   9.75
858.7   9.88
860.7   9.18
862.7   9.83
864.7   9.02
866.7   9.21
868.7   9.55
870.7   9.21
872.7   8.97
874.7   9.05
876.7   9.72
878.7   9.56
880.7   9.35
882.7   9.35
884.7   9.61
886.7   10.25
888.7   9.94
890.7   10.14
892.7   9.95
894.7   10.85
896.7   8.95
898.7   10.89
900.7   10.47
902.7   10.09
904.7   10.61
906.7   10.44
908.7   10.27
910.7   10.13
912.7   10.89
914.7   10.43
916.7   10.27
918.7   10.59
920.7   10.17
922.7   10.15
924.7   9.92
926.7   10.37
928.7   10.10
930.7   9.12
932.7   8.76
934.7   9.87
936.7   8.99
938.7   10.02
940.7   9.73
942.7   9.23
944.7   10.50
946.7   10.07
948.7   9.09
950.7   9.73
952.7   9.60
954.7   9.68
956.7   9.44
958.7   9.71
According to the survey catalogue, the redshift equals 0.21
